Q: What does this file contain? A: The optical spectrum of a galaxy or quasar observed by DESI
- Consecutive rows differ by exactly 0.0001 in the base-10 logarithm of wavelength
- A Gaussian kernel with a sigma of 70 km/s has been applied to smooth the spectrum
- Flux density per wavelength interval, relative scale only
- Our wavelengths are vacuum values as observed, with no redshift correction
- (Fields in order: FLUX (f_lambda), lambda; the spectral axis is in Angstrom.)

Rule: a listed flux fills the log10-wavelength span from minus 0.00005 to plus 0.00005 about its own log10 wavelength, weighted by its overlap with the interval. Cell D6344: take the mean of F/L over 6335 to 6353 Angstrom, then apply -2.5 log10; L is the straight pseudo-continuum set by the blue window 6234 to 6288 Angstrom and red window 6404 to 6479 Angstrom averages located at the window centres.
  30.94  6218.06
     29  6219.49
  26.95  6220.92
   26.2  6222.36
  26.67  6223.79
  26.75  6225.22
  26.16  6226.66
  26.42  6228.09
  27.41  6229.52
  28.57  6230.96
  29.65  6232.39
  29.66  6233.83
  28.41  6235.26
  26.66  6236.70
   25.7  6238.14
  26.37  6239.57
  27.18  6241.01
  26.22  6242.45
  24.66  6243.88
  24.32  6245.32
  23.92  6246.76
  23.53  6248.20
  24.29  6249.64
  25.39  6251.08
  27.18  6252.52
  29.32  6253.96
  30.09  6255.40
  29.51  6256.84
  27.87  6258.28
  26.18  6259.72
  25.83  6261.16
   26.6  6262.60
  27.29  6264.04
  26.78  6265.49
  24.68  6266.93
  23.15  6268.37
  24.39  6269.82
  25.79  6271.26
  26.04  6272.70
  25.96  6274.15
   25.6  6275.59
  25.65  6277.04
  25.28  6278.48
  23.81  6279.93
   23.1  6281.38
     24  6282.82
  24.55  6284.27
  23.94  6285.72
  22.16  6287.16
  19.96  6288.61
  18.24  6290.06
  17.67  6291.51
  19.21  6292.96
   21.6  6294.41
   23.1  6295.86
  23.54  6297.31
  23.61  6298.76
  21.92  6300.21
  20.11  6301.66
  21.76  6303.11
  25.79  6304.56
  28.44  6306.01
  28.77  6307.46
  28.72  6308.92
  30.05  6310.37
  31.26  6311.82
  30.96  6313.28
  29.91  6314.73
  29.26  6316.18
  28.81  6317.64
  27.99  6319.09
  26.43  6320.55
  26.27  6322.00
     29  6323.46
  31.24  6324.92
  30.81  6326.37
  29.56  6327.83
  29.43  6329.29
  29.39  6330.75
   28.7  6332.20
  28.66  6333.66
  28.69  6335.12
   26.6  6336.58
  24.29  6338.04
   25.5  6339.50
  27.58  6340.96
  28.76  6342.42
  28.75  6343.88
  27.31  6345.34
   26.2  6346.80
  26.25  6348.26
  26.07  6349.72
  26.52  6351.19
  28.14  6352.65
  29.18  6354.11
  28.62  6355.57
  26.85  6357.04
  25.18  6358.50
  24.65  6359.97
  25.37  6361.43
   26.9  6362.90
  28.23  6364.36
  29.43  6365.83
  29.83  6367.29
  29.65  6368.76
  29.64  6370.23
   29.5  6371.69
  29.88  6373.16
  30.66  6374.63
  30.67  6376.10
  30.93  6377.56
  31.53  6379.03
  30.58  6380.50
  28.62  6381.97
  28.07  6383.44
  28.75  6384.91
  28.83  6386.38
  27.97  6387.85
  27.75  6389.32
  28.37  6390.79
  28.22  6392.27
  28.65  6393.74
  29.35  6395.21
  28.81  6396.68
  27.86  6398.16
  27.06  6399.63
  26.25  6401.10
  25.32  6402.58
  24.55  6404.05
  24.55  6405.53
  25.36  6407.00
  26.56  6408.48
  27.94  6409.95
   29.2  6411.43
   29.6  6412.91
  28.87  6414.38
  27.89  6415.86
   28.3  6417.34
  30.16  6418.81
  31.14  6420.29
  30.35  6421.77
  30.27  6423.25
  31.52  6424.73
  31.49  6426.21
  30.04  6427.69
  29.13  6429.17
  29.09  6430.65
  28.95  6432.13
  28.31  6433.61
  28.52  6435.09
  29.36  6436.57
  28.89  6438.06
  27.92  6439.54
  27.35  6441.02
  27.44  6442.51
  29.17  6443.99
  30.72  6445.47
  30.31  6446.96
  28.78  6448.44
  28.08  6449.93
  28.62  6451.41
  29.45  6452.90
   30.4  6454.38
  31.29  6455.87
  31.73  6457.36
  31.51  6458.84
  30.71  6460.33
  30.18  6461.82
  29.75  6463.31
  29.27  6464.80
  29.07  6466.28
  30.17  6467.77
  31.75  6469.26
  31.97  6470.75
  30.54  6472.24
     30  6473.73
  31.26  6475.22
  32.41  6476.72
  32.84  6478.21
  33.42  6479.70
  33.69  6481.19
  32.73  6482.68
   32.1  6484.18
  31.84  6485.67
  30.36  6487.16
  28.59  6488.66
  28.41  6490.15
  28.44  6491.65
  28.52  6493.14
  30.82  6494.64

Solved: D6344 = 0.02 mag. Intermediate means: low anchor 25.7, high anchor 29.5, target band 26.9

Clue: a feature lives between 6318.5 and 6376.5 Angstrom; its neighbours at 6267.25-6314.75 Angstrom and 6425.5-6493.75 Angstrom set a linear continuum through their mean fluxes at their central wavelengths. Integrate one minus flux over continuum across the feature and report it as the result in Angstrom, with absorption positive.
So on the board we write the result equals -3.8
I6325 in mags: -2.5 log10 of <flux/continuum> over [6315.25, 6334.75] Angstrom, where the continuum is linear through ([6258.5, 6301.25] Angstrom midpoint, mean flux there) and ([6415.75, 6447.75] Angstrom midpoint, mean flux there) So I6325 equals -0.14 mag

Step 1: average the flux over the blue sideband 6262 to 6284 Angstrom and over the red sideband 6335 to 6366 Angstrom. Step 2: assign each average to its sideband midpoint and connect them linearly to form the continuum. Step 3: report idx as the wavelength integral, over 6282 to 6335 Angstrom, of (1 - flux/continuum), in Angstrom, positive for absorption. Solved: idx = 0.1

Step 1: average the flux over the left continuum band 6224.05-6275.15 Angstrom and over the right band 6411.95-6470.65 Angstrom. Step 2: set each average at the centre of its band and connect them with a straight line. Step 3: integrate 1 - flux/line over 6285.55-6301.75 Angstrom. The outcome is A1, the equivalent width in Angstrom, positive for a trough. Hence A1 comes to 3.6 Angstrom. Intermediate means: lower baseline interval 26.5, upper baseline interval 29.7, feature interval 21.2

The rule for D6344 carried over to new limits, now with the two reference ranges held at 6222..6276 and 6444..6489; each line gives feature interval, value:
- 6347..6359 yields 0.06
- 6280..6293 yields 0.25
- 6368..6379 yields -0.05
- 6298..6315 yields 0.04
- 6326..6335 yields -0.05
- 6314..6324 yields -0.01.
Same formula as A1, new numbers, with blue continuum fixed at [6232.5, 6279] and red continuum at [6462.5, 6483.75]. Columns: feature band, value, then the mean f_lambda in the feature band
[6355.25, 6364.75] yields 0.8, 26.4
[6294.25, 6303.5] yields 1.7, 22.3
